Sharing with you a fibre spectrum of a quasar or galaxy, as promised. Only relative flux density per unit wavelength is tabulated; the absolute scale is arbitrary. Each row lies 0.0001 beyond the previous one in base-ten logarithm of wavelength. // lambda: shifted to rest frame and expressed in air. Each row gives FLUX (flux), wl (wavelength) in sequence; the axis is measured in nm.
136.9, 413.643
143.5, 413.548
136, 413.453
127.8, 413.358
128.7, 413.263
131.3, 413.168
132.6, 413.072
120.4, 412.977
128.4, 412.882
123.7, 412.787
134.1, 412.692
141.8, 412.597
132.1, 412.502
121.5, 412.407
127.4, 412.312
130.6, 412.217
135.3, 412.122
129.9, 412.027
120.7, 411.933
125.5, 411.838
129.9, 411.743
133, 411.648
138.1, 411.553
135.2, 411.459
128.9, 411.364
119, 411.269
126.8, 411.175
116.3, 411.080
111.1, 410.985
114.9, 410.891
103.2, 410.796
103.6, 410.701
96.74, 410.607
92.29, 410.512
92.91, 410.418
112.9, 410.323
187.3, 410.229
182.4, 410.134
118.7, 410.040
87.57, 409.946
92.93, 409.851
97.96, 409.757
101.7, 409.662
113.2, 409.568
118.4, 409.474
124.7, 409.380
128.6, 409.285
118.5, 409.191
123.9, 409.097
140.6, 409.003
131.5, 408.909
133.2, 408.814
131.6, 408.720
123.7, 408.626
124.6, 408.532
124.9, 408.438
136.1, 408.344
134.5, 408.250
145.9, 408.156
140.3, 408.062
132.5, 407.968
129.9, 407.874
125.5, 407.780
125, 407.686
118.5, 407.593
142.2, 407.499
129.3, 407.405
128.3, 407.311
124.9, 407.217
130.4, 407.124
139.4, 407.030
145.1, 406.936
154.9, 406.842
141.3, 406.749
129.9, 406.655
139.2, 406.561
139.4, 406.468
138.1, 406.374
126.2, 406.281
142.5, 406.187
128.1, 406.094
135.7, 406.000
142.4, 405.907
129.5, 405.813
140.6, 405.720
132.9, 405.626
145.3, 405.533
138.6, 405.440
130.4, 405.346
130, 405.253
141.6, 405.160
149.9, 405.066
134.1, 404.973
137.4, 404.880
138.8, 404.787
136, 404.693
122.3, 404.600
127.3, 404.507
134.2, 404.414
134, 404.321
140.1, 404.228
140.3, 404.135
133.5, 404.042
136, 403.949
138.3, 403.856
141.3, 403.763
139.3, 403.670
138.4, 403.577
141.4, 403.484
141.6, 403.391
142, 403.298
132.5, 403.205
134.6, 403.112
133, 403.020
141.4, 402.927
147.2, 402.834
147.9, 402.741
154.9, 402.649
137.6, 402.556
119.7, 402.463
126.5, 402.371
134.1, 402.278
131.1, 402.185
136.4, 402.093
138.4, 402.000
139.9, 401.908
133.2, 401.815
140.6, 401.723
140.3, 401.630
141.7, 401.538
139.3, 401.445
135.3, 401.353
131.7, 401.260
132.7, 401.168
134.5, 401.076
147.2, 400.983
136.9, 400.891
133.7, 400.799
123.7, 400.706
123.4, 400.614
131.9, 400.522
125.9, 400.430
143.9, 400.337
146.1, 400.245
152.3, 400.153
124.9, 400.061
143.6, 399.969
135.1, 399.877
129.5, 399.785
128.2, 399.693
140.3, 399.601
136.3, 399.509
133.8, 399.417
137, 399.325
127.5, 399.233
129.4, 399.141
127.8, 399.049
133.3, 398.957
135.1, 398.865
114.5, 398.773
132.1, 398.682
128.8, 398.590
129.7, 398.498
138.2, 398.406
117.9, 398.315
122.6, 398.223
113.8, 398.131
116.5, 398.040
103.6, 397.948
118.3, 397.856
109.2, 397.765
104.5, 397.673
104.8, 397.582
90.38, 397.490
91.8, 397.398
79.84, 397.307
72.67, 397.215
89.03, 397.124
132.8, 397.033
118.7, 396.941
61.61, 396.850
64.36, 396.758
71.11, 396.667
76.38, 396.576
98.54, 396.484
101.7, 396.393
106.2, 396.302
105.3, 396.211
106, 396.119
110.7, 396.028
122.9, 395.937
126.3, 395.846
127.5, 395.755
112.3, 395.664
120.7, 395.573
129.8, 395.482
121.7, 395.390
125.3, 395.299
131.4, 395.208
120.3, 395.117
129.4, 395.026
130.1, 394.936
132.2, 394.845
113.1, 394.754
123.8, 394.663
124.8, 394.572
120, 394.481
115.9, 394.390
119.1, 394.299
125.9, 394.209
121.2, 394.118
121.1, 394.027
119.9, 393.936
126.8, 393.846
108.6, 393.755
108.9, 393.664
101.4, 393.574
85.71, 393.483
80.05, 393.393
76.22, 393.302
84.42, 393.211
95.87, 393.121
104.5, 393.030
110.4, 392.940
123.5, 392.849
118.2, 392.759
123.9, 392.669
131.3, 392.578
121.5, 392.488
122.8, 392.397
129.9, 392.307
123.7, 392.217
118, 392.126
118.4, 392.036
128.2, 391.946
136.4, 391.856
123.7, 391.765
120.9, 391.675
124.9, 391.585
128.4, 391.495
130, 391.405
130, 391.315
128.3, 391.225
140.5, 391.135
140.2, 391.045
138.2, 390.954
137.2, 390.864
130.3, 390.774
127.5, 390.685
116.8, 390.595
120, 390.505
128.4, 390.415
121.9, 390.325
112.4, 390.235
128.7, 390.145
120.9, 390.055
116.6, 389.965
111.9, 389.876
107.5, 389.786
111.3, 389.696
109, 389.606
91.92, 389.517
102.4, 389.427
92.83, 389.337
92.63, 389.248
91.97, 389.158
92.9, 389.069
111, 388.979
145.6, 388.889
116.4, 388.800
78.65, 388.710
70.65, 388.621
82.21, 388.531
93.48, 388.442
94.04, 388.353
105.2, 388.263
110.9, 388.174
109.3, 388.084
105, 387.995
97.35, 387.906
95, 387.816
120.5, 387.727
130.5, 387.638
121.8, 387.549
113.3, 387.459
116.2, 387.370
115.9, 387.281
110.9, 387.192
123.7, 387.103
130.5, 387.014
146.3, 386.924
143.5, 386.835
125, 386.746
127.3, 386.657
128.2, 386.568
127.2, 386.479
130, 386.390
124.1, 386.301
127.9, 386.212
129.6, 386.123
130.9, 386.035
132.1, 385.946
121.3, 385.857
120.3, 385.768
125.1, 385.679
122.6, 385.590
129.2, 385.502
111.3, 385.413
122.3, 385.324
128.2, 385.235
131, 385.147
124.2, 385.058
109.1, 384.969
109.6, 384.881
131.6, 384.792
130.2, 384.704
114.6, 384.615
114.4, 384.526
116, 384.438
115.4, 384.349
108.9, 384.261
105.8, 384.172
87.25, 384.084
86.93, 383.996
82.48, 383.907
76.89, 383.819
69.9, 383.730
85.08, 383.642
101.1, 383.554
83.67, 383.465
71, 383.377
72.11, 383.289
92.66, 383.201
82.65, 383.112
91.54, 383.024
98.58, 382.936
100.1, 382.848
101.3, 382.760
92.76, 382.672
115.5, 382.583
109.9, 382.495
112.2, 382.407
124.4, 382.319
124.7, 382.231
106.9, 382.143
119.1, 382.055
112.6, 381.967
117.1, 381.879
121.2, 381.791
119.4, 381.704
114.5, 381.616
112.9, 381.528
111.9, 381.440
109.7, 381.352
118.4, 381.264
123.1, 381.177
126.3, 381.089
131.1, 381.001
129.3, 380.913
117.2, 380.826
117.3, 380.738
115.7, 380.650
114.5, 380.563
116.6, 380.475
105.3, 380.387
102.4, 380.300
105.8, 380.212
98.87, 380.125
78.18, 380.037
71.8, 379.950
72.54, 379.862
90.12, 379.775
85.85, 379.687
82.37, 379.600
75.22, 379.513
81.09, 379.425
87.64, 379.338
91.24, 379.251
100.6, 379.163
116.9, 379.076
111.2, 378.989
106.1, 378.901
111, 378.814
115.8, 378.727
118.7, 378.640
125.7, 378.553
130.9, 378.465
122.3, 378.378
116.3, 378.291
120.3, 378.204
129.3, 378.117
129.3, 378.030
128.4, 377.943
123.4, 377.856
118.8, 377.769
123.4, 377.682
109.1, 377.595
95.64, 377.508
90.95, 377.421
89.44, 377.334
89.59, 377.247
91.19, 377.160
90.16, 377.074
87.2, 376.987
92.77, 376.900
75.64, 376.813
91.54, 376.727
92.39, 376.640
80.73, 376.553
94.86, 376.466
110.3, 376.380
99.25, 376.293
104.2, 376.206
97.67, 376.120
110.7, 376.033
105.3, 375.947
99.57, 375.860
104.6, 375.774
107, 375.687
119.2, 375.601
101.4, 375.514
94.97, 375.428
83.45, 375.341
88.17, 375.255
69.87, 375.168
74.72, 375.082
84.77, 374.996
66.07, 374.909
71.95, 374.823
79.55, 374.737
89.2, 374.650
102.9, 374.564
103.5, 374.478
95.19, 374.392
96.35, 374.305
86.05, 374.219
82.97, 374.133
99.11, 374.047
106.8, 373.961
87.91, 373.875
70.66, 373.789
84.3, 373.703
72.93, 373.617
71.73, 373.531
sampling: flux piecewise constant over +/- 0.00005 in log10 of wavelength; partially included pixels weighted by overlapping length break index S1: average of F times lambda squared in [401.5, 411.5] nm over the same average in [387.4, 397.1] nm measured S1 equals 1.2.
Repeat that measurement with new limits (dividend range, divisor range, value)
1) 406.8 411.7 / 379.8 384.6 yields 1.38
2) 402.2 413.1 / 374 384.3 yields 1.49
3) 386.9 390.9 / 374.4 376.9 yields 1.28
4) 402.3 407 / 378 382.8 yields 1.42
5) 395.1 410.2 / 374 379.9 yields 1.48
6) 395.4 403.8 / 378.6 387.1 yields 1.24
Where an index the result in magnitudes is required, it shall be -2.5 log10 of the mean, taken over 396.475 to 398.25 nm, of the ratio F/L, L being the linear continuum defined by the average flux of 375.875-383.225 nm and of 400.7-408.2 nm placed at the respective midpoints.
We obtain 0.30 mag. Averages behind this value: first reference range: 106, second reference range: 136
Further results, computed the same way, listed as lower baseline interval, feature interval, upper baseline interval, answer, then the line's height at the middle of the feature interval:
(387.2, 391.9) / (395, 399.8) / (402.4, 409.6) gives 0.090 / 124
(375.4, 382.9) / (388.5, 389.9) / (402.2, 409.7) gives 0.163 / 117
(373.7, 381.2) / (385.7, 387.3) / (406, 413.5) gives -0.183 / 108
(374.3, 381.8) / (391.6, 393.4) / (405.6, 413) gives -0.014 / 114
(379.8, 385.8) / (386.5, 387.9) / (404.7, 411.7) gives -0.105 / 111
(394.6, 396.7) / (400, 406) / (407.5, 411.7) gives -0.146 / 120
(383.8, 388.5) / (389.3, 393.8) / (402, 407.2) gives 0.053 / 123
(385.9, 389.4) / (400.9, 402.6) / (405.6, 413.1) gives -0.108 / 123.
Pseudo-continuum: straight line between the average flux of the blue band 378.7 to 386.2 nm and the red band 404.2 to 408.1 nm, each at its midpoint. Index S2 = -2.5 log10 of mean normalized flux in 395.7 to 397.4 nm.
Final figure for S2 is 0.25 mag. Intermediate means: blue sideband 107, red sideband 135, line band 98.3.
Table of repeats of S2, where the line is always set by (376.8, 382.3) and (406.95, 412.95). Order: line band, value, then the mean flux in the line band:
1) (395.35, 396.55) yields 0.03 mag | 114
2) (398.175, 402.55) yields -0.12 mag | 133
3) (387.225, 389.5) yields 0.09 mag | 104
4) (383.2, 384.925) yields 0.13 mag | 98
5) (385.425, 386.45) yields -0.14 mag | 126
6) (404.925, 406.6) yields -0.12 mag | 137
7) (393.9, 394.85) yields -0.04 mag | 121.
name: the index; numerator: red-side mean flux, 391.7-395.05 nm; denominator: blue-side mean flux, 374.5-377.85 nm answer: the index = 1.23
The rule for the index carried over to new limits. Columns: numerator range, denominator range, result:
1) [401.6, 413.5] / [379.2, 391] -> 1.19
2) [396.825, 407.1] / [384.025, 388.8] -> 1.13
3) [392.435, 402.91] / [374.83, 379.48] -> 1.19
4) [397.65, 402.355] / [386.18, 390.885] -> 1.15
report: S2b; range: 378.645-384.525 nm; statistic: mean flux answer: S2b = 103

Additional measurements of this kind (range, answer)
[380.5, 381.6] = 119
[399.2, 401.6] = 135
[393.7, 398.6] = 112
